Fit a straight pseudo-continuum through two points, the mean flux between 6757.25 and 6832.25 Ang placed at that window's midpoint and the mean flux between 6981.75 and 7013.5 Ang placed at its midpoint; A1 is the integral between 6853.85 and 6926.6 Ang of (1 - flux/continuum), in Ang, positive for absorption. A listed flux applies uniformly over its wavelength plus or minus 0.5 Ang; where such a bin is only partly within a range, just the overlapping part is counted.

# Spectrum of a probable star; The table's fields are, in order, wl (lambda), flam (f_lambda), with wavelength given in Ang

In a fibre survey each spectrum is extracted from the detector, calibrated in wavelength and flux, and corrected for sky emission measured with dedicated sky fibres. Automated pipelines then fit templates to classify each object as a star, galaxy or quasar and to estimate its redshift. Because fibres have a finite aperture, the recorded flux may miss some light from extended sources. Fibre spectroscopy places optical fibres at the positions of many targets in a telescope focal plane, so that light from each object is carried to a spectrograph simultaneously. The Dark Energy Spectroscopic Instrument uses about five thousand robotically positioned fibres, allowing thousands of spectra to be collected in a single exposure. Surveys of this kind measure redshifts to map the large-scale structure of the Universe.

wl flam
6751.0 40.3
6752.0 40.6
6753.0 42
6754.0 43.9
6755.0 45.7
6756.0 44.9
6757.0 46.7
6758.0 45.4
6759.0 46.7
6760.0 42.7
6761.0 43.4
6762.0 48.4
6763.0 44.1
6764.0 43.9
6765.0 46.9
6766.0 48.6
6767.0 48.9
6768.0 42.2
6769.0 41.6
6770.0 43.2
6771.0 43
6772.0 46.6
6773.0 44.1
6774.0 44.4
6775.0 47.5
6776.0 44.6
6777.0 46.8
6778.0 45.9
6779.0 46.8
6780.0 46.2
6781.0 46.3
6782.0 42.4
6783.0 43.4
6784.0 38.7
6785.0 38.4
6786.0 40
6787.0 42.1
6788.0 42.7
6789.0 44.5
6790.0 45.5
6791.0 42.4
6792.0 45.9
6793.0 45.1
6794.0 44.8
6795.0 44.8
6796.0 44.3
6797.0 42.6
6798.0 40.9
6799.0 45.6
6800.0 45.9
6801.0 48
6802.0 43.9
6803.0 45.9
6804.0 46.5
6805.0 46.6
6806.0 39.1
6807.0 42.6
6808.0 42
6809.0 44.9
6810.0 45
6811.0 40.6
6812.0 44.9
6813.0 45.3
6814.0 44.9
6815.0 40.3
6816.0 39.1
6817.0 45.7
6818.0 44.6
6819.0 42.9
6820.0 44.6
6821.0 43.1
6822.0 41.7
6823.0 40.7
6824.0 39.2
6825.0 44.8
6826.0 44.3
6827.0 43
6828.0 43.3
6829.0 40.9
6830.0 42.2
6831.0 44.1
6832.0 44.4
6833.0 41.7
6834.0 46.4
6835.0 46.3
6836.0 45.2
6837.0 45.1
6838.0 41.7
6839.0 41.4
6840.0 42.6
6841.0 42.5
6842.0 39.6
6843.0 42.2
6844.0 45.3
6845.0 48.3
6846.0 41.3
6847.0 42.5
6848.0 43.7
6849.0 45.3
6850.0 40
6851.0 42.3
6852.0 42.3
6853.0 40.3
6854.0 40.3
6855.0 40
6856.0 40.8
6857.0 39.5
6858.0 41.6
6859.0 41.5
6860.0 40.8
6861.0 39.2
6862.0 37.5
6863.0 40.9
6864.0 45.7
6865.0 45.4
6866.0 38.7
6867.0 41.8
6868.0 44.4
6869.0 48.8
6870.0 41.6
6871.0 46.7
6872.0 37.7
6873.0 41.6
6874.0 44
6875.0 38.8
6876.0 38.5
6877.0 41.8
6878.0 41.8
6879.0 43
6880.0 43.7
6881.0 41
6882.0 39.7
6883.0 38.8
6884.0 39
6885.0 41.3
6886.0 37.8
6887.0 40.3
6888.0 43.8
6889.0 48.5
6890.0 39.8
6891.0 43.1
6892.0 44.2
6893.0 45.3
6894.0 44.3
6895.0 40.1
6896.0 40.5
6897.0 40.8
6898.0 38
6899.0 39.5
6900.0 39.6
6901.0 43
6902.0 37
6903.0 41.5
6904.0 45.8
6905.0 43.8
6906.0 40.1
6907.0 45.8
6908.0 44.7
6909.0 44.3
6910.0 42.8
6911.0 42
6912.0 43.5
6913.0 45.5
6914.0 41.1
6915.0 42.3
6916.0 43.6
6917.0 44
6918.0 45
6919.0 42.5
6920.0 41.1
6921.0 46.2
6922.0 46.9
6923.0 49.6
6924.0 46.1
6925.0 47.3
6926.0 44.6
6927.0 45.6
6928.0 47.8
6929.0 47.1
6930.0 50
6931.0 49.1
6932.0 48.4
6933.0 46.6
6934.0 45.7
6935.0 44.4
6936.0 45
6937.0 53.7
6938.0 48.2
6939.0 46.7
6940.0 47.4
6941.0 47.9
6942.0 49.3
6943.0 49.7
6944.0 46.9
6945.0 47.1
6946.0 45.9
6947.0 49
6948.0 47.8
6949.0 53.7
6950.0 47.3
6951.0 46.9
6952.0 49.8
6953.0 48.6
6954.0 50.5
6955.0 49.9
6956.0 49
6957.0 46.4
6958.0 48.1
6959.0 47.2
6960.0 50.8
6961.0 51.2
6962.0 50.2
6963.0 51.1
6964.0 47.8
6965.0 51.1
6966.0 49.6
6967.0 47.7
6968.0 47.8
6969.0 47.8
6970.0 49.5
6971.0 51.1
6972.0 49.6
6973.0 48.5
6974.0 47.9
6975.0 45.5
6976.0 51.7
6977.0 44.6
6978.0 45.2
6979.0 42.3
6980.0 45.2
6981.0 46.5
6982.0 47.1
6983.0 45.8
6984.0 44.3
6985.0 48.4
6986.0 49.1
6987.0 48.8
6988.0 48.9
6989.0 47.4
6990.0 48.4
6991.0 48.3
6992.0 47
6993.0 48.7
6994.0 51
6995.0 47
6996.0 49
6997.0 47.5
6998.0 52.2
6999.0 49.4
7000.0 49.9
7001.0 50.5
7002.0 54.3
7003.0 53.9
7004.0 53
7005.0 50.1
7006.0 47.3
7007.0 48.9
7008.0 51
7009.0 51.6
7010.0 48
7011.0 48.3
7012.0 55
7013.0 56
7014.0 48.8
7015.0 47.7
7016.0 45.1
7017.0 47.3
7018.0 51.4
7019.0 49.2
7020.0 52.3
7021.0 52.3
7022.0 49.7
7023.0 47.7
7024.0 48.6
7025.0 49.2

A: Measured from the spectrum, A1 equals 6.6 Ang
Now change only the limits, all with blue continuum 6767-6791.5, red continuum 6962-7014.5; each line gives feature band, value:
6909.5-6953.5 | 0.92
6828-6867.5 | 2.73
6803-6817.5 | 0.36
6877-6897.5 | 2.05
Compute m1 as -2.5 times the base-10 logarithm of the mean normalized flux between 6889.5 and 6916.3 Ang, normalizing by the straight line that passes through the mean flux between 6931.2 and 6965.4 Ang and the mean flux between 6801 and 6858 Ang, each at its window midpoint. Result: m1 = 0.10 mag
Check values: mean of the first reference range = 43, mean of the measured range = 42.3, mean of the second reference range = 48.5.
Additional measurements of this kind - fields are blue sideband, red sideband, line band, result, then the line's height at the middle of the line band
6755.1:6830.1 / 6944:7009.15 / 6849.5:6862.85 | 0.13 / 45.6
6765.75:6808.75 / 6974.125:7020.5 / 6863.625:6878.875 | 0.09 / 46.1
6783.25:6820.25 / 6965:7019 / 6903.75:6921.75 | 0.07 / 46.6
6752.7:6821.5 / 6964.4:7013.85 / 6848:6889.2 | 0.11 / 46.1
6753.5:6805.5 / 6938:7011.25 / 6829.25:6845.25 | 0.05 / 45.8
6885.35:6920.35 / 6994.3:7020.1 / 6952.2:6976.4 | -0.05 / 47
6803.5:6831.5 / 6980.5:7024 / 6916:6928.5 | 0.03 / 46.7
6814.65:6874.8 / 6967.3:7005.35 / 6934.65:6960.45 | -0.03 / 46.9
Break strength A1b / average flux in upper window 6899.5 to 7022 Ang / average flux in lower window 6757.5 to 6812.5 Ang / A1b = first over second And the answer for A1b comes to 1.07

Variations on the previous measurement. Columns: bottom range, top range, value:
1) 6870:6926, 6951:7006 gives 1.15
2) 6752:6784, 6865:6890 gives 0.93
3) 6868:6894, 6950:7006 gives 1.16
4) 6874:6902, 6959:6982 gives 1.17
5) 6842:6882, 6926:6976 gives 1.15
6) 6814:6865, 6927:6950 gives 1.13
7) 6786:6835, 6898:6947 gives 1.04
